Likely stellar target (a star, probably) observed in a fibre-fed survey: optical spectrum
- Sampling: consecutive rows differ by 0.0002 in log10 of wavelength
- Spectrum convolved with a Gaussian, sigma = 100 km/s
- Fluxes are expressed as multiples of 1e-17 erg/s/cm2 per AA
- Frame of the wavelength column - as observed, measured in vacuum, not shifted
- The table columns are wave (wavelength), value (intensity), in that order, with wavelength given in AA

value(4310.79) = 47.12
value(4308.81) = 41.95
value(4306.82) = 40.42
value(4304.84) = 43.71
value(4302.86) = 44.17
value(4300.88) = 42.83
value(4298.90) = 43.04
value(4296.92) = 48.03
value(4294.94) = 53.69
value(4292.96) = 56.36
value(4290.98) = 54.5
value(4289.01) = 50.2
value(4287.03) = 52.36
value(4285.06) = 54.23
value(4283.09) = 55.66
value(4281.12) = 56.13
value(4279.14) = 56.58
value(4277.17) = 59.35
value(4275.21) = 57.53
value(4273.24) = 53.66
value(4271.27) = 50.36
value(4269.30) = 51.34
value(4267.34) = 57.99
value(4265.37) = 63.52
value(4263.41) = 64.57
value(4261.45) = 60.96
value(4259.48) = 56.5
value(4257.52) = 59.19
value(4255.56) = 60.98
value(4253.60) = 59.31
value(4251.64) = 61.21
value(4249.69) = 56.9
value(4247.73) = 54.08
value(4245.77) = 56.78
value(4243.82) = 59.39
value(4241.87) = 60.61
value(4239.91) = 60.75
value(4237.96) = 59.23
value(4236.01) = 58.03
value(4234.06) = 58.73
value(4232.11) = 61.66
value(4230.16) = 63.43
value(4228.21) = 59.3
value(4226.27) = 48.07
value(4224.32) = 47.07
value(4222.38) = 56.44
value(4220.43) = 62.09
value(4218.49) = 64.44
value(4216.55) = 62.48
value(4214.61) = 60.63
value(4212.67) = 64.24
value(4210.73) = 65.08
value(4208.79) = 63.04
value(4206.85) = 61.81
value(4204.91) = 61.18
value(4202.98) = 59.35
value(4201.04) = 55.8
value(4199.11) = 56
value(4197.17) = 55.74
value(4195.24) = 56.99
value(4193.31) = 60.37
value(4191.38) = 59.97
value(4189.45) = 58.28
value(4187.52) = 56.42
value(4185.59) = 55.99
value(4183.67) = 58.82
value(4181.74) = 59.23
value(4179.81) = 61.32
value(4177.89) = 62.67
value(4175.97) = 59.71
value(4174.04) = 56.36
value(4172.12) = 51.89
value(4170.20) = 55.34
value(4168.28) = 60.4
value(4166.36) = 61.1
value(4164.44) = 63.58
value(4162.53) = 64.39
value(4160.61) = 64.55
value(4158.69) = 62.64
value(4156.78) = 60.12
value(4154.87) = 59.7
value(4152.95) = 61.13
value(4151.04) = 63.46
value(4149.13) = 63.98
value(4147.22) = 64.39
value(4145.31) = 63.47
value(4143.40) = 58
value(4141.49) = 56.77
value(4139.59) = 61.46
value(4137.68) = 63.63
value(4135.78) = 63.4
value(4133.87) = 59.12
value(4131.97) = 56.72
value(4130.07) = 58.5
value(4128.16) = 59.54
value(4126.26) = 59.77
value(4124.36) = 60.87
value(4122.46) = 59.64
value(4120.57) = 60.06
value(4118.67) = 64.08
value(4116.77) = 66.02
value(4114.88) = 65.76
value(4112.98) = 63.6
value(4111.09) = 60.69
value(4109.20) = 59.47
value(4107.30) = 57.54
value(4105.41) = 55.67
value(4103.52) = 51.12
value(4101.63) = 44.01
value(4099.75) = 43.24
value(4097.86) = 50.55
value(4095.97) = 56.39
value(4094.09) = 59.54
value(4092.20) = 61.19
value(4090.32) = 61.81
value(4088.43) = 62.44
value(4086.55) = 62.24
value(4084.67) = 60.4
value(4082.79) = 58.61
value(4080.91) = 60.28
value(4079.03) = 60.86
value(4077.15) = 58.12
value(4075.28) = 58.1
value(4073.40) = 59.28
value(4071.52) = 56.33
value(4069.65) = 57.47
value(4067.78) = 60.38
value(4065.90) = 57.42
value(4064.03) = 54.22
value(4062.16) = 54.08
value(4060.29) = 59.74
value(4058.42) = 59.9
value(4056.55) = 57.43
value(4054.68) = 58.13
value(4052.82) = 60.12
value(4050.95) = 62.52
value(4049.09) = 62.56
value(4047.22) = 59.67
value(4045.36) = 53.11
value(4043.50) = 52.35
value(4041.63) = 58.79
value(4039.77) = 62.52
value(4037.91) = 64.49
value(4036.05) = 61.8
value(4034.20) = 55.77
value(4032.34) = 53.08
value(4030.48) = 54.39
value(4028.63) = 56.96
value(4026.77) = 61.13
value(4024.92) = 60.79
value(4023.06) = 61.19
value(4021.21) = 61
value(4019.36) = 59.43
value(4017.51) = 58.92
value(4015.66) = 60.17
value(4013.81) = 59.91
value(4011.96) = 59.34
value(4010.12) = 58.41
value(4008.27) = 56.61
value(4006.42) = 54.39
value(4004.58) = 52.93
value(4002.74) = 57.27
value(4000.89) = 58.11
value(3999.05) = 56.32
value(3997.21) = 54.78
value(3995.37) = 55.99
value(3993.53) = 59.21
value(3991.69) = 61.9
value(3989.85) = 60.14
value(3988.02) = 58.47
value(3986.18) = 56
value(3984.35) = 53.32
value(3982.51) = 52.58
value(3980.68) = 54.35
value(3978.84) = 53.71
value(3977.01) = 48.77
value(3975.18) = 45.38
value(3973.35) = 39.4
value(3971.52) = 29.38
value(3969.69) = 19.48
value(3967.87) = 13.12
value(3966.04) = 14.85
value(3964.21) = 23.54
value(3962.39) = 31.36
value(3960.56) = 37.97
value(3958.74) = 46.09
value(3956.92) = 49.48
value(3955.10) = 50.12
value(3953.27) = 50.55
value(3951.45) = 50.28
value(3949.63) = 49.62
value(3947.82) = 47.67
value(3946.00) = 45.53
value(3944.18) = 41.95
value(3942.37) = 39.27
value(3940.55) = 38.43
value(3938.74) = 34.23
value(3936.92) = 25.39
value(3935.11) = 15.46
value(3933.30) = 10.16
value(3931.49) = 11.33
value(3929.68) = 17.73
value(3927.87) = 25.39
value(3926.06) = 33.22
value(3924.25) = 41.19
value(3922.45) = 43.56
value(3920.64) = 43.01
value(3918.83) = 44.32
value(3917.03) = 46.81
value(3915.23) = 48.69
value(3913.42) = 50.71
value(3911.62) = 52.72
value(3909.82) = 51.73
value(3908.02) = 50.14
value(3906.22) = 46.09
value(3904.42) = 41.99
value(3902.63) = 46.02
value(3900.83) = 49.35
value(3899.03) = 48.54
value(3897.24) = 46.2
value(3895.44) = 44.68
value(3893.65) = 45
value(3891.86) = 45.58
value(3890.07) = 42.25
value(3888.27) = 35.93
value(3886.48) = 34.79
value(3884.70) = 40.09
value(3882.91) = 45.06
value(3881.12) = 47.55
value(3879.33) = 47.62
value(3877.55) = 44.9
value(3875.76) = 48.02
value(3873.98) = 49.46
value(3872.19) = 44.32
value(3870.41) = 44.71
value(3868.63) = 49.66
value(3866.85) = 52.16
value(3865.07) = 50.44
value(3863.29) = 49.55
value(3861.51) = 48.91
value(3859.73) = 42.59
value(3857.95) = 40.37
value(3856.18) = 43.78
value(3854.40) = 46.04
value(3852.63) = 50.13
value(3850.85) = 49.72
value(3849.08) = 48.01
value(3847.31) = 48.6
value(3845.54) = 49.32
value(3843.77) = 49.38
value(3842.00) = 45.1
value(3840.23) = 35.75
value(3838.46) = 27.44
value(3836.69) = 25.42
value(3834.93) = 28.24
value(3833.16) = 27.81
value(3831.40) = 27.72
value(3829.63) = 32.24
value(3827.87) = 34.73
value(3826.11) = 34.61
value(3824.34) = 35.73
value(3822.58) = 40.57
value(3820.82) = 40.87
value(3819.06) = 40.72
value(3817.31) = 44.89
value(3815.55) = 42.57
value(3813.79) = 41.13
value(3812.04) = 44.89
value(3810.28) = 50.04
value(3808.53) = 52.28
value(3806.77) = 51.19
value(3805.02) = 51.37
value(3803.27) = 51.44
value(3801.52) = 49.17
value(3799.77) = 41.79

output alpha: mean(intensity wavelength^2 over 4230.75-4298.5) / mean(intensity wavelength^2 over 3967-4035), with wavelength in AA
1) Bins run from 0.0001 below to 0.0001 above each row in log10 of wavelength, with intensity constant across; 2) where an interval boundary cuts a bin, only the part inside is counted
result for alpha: 1.21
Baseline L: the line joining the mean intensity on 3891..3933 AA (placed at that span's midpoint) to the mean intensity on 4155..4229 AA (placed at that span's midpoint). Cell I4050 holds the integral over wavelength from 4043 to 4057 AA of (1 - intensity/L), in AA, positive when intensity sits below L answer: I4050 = -2.2 AA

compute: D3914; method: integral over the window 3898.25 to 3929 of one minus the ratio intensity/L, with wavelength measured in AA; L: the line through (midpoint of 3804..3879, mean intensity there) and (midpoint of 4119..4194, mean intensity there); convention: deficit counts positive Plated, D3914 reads 1.46 AA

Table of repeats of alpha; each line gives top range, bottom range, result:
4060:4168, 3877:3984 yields 1.62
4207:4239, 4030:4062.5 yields 1.11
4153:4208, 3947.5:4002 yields 1.42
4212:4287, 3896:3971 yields 1.77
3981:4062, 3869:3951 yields 1.50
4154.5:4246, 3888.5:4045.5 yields 1.41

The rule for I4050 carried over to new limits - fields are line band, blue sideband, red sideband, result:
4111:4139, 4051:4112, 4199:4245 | -1.60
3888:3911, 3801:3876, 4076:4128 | 0.40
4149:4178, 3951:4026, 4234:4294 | -3.15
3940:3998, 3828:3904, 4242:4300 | 2.15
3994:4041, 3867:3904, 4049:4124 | -3.78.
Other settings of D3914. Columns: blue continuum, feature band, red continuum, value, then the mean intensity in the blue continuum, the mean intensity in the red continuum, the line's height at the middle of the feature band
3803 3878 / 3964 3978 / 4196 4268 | 5.5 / 43.1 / 59.4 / 48.5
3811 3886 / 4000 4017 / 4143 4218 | -2.2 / 42.4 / 60.3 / 51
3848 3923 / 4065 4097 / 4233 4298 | -4.8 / 46.2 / 56.9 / 51.7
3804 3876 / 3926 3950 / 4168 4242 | 8.5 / 42.9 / 58.9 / 47.2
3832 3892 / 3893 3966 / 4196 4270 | 9.7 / 43.4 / 59.2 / 46.3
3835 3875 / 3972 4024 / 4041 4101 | -2.2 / 44.7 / 58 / 53.5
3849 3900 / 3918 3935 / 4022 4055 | 7.0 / 45.7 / 58.9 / 49.9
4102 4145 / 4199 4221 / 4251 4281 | -1.0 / 59.9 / 58.1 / 58.8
